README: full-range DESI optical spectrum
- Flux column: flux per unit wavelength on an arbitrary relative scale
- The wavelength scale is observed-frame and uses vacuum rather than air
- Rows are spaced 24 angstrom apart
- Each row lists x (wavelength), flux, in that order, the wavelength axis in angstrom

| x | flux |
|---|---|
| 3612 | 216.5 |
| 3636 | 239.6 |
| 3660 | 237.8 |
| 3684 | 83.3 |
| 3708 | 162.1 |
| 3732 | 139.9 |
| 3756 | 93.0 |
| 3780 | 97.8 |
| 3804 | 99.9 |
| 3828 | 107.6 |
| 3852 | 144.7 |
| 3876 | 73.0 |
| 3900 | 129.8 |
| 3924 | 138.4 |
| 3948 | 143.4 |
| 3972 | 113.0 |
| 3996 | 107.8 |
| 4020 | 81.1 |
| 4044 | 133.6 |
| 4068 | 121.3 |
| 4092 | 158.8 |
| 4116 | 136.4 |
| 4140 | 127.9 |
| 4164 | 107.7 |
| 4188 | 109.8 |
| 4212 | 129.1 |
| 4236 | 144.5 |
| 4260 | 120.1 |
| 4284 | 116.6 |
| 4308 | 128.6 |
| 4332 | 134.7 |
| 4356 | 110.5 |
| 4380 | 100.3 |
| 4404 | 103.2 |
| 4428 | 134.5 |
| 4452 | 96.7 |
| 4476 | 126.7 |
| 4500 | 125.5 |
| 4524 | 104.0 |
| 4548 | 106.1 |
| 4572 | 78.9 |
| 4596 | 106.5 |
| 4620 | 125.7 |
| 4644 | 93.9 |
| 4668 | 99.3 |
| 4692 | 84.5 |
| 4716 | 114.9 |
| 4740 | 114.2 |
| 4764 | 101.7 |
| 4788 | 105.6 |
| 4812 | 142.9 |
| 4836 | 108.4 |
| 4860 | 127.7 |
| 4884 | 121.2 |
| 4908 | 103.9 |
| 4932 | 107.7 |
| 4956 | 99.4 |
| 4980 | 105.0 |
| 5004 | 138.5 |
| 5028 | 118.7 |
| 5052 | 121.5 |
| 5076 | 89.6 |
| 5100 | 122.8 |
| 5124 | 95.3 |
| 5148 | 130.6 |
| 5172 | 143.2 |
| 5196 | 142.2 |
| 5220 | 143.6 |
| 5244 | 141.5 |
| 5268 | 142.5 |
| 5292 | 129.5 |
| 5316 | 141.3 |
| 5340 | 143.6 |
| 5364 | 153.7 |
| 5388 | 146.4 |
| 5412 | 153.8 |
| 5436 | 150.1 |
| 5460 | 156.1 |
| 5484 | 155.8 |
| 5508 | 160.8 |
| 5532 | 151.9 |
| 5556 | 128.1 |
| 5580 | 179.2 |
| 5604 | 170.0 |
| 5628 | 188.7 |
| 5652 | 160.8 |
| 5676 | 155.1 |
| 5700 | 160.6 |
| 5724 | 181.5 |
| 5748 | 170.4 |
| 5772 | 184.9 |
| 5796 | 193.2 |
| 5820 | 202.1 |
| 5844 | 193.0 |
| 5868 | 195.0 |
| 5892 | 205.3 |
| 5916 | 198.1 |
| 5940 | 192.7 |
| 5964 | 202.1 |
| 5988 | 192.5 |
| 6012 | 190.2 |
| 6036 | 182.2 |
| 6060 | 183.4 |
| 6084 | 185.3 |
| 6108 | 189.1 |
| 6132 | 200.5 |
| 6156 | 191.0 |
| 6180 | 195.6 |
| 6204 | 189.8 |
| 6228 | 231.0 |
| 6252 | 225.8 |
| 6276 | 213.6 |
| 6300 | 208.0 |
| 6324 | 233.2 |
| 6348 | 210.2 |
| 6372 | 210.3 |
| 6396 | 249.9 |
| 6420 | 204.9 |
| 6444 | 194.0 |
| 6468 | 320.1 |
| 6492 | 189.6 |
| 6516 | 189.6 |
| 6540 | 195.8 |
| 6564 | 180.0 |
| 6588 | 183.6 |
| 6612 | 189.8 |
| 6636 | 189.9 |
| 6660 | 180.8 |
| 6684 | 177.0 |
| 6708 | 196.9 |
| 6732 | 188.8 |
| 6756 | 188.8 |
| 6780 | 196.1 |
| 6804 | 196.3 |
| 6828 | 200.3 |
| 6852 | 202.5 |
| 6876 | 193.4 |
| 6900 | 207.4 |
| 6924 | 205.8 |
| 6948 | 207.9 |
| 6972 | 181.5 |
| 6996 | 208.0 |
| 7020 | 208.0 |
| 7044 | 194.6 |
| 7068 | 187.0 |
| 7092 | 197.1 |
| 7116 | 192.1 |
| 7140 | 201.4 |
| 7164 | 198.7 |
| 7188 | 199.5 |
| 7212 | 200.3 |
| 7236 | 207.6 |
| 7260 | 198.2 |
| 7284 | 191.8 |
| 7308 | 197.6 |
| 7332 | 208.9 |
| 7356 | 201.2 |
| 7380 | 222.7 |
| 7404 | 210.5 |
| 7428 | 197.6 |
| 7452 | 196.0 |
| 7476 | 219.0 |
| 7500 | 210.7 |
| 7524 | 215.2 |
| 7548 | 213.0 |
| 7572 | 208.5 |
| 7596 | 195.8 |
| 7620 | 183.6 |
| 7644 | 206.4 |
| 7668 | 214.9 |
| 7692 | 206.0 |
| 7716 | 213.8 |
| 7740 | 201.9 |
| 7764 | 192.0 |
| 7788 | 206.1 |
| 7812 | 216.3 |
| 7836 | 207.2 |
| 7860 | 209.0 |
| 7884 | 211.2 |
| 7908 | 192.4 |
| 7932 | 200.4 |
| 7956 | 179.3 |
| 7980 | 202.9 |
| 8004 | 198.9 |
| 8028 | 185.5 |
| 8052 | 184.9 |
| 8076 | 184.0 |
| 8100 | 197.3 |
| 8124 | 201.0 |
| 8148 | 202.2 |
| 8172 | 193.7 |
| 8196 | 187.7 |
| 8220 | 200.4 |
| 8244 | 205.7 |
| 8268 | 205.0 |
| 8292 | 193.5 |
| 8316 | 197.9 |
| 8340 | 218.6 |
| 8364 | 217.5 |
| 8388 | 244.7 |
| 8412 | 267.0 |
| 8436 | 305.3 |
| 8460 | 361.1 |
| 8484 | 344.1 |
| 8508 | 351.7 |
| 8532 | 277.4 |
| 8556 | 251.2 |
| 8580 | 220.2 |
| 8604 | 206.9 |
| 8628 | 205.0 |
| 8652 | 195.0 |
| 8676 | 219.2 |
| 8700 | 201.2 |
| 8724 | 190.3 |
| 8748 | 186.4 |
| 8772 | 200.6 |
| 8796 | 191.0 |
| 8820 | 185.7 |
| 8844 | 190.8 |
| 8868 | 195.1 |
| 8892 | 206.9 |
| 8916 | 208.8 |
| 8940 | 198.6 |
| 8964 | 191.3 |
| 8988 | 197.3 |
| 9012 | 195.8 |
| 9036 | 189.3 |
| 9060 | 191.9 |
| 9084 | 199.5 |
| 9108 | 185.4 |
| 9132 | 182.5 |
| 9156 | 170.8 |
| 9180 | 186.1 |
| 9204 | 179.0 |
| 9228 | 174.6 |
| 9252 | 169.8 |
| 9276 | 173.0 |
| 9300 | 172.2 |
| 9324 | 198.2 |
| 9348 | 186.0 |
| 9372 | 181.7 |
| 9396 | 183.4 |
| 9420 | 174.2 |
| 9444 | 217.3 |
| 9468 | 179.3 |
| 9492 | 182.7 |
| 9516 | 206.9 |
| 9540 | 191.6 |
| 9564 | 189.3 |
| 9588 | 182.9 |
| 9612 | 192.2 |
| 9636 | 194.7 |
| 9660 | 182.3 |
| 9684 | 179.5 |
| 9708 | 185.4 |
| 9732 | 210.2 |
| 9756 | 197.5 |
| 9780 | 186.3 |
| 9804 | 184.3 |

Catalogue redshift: 0.29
